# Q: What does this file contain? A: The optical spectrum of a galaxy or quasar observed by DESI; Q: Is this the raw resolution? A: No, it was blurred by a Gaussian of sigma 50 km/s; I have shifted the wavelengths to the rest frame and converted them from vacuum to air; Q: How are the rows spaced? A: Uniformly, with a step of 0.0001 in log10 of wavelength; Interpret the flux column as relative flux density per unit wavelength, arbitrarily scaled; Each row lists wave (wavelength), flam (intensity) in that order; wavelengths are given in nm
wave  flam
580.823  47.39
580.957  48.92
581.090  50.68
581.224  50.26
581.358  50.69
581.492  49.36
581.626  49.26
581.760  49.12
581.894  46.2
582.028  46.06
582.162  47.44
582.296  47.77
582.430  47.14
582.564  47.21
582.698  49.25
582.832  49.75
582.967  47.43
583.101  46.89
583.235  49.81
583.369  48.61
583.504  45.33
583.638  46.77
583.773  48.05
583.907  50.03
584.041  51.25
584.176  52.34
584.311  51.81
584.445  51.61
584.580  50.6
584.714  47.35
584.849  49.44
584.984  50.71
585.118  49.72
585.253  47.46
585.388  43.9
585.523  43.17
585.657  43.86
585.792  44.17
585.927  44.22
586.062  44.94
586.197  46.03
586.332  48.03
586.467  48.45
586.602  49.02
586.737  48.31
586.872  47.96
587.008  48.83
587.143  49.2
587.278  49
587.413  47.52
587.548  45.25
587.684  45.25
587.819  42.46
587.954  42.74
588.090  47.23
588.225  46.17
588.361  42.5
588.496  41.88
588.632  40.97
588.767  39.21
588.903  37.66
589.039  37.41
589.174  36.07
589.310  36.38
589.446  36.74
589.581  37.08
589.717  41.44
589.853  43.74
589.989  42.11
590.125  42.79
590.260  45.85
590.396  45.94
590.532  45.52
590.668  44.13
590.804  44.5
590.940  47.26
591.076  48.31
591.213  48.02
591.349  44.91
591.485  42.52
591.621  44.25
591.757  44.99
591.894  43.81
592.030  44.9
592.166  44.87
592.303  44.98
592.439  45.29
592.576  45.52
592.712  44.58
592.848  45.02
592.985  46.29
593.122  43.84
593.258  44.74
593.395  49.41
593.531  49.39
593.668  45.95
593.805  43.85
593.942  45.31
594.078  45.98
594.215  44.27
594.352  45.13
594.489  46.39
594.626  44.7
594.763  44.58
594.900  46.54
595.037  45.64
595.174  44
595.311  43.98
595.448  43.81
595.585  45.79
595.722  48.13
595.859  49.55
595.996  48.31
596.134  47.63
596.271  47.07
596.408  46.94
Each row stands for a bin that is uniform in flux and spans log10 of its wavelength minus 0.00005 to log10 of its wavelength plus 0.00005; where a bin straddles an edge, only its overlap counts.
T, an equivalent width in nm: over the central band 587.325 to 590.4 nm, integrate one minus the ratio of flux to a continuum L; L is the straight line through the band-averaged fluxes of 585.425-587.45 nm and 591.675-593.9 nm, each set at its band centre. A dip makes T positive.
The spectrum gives 0.292 nm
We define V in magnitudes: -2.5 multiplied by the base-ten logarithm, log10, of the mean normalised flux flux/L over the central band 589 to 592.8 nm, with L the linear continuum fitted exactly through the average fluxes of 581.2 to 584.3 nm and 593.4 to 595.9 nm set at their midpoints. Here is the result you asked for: 0.08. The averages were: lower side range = 48.5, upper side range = 45.8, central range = 43.4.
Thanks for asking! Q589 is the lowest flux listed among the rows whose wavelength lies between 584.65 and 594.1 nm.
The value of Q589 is 36.07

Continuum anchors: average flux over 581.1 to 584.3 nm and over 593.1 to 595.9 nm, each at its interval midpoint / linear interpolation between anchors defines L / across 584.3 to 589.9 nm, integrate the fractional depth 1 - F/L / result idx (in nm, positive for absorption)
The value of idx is 0.32 nm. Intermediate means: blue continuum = 48.6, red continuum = 45.8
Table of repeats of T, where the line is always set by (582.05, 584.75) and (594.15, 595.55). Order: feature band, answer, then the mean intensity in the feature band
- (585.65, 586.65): 0.035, 46.2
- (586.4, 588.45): 0.036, 46.6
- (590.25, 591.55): 0.016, 45.7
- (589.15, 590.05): 0.144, 39.2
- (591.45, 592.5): 0.032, 44.5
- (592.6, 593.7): -0.015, 46.2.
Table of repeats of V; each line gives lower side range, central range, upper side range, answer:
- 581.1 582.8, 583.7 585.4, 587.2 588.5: -0.061 mag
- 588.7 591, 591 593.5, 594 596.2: -0.048 mag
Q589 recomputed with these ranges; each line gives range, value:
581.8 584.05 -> 45.33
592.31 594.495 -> 43.84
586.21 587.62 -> 45.25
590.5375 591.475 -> 44.13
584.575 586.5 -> 43.17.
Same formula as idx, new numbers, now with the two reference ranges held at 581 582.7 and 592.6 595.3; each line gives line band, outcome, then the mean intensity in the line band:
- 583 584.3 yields -0.02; 48.9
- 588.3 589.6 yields 0.23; 38.6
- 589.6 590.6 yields 0.06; 43.6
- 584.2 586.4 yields 0.01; 47.4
